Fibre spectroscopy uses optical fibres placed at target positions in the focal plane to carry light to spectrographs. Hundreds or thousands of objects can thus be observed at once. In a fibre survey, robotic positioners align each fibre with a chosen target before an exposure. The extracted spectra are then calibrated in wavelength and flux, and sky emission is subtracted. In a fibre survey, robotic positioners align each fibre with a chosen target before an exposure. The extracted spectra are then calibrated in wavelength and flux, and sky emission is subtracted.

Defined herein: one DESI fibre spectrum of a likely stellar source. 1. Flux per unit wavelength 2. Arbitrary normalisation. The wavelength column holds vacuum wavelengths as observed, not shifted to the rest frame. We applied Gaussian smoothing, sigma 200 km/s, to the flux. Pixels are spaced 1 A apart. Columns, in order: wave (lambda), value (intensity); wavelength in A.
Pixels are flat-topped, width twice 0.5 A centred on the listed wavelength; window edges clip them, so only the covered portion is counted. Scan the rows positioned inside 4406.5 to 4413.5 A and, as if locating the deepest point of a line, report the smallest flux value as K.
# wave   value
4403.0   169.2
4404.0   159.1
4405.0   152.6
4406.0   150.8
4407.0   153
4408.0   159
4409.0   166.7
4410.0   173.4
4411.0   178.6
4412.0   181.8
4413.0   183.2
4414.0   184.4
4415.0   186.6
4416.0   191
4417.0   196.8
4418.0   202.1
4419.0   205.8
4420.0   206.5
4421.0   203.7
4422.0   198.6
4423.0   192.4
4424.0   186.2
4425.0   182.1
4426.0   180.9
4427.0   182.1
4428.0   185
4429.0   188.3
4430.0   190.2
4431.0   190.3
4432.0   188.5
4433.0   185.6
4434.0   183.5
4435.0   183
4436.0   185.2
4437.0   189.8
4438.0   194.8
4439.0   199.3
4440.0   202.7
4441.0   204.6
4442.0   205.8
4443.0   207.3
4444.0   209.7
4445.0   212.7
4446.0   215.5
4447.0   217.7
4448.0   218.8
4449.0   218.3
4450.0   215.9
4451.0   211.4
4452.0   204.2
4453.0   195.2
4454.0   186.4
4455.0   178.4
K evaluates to 153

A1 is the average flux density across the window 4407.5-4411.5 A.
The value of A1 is 169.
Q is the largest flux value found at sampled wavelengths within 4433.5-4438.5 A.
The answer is 194.8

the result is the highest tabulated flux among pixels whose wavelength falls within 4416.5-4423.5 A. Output 206.5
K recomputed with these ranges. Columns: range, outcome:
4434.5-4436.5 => 183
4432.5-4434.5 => 183.5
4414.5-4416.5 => 186.6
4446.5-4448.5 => 217.7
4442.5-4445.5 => 207.3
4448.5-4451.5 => 211.4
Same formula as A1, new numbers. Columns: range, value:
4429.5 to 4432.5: 190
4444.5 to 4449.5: 217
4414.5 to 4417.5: 191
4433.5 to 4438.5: 187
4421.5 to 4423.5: 196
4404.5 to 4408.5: 154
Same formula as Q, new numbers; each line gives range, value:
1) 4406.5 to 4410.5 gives 173.4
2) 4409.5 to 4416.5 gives 191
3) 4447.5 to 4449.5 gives 218.8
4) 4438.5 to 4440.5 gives 202.7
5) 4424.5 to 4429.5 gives 188.3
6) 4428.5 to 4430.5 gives 190.2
